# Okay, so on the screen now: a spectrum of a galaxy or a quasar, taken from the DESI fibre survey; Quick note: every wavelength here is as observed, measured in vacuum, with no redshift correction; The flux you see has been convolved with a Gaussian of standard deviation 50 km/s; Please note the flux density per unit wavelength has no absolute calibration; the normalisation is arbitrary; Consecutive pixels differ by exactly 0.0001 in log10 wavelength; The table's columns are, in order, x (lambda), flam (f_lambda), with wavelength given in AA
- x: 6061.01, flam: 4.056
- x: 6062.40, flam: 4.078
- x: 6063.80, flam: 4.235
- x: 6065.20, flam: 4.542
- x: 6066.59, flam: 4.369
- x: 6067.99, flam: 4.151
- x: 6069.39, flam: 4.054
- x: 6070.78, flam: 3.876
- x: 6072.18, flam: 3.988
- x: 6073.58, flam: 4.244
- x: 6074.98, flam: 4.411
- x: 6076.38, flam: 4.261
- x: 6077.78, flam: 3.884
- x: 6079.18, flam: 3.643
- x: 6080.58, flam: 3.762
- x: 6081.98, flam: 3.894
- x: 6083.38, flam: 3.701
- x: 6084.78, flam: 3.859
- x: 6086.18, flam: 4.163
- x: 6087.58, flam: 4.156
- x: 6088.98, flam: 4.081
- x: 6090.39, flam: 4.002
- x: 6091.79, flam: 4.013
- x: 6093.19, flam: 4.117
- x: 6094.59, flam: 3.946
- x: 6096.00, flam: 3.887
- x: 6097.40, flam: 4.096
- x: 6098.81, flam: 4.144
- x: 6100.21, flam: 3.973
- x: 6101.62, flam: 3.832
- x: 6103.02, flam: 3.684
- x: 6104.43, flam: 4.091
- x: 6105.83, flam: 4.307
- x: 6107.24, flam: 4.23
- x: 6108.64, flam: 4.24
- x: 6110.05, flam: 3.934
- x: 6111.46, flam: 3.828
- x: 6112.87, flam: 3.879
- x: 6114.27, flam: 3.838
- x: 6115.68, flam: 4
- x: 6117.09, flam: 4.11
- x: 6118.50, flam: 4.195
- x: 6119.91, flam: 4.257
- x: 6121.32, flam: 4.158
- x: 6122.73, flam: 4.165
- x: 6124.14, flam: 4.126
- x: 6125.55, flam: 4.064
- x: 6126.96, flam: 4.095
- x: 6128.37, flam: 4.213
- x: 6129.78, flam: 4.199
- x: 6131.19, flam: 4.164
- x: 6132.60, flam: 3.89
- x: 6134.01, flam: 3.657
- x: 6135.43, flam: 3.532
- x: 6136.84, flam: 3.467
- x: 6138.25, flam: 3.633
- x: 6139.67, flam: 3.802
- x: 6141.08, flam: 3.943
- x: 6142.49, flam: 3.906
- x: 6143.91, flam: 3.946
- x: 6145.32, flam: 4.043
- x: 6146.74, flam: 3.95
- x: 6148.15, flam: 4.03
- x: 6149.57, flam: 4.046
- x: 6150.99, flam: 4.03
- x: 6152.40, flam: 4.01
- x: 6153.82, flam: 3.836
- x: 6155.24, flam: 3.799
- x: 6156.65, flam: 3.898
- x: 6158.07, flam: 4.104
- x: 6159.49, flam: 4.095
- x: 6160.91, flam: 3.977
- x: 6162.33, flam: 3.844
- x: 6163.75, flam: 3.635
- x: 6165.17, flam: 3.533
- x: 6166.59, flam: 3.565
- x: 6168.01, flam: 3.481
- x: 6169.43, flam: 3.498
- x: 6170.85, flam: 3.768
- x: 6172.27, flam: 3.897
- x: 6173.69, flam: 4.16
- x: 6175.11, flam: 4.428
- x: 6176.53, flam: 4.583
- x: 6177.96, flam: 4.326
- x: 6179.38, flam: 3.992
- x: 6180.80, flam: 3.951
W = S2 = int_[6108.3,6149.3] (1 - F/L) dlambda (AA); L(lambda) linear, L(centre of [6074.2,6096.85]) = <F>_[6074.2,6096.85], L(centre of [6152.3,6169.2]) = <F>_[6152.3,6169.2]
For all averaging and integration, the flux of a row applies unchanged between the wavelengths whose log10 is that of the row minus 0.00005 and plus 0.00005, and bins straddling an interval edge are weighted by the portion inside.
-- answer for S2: -1.0 AA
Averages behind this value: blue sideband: 3.99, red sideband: 3.8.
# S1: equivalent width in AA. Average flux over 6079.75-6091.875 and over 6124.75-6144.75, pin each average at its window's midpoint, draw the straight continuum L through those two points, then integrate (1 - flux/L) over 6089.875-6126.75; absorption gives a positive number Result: -1.09 AA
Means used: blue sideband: 3.95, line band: 4.04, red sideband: 3.9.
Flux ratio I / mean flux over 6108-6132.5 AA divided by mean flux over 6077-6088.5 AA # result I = 1.05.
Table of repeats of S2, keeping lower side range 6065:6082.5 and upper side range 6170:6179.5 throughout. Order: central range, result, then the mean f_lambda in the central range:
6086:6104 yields 0.4 AA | 4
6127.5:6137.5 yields 0.6 AA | 3.88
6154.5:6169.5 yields 1.4 AA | 3.78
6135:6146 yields 0.9 AA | 3.79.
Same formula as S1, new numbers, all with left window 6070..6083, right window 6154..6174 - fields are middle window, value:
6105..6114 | -0.3 AA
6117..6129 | -0.8 AA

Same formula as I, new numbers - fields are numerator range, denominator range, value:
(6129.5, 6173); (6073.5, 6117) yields 0.96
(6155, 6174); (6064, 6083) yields 0.93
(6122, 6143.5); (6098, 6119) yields 0.98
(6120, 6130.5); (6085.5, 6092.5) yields 1.02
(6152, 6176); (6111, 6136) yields 0.96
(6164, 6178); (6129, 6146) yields 1.01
